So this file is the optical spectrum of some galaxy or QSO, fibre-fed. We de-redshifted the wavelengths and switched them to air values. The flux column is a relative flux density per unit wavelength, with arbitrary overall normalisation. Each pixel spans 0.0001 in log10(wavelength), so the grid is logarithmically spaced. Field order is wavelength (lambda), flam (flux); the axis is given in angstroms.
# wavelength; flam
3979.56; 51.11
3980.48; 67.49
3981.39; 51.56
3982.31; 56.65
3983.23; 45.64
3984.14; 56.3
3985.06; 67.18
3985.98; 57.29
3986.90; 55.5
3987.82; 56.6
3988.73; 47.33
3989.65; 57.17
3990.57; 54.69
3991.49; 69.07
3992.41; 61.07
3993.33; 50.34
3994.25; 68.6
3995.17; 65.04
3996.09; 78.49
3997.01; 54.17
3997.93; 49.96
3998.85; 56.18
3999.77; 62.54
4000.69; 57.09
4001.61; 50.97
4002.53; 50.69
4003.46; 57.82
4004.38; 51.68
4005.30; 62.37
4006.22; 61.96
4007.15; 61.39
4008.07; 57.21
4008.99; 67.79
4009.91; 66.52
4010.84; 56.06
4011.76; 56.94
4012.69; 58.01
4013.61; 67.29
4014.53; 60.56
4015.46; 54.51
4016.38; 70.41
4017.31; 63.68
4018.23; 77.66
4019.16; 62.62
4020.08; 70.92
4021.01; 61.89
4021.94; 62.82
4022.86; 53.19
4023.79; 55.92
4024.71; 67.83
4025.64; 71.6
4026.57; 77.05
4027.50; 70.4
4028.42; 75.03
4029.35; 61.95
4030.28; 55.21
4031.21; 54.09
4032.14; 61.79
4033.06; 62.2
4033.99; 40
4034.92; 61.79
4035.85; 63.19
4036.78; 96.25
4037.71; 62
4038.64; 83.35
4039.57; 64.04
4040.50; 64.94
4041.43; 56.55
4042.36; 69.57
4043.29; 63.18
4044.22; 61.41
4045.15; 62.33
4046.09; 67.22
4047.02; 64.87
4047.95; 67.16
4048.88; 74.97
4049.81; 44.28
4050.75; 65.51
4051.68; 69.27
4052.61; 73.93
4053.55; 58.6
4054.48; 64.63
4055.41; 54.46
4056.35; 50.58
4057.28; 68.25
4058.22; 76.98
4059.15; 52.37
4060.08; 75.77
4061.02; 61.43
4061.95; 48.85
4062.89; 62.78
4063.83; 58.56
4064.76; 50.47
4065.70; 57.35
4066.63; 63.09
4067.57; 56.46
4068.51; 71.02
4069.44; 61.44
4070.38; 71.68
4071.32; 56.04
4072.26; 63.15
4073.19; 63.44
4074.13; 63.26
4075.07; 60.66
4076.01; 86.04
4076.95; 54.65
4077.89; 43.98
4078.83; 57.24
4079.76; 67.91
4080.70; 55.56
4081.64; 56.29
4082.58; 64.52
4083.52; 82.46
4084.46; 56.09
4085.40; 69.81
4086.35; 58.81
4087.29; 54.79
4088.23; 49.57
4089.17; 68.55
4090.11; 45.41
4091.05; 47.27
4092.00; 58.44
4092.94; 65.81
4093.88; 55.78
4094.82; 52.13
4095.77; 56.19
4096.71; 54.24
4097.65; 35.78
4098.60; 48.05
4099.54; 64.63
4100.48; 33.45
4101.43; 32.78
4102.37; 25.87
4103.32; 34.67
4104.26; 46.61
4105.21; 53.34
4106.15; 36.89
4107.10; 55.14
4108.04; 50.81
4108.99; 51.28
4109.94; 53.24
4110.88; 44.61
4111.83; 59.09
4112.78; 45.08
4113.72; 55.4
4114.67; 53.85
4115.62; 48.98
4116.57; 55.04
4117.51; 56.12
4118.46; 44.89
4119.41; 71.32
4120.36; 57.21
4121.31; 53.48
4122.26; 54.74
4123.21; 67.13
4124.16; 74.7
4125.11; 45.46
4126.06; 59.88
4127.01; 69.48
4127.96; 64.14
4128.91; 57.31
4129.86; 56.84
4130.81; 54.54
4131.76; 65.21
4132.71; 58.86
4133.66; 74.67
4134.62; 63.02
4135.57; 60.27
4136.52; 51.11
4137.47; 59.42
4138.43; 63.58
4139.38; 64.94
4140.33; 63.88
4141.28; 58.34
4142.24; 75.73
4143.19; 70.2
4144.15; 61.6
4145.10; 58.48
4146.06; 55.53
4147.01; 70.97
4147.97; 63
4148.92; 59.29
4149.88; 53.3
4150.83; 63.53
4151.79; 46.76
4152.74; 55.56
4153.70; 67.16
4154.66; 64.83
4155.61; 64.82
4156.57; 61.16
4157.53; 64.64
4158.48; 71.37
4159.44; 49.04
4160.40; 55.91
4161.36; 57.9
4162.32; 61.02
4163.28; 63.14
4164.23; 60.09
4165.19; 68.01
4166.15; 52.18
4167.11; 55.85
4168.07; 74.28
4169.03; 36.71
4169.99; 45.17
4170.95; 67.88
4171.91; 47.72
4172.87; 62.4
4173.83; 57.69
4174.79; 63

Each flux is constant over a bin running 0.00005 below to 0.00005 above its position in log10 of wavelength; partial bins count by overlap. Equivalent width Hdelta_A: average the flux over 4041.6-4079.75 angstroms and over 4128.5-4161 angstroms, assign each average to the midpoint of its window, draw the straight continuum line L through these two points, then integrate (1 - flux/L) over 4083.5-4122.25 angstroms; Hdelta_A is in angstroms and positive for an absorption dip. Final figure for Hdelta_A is 6.2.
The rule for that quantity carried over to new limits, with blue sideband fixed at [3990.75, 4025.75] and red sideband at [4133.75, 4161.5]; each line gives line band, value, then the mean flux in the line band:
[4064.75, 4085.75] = -0.40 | 62.5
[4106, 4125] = 2.11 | 54.6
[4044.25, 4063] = -0.57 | 63.2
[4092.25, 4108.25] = 3.68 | 47.3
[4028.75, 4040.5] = -0.52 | 64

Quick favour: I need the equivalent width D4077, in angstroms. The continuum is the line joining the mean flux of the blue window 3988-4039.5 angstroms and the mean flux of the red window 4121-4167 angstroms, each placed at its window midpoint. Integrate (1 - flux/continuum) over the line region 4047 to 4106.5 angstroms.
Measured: 3.7 angstroms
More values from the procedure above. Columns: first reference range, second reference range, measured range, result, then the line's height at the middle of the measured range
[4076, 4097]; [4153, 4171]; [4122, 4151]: -1.2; 59.4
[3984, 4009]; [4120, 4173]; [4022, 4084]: -4.2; 59.3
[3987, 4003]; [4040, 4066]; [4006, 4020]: -0.8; 59.5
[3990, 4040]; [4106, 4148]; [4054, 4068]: 0.2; 60.9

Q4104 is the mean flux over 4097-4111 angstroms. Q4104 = 44.6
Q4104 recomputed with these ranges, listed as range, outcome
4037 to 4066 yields 63.4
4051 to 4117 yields 56.6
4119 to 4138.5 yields 61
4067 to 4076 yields 64.2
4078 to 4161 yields 57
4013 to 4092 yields 62.9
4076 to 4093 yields 59.3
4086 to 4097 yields 55.6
